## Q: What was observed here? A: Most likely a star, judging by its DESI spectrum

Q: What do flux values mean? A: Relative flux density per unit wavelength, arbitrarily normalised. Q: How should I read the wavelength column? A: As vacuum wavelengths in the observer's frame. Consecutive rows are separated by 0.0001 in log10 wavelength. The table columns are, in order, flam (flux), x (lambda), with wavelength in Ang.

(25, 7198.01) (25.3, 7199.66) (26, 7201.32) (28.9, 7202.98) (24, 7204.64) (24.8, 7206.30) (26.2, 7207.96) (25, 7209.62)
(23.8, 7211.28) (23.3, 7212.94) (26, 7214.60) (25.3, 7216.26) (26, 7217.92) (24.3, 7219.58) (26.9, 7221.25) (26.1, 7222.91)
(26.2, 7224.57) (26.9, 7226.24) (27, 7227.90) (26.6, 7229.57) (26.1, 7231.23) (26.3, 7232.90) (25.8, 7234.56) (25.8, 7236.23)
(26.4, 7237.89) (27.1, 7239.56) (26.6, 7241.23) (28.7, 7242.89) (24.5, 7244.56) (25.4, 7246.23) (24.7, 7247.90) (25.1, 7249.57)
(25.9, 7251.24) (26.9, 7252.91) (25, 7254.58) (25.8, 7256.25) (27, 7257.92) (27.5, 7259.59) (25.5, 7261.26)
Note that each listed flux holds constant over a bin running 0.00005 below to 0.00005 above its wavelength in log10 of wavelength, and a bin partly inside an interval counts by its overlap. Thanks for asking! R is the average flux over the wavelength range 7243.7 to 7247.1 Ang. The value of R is 24.9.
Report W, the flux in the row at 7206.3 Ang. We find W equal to 24.8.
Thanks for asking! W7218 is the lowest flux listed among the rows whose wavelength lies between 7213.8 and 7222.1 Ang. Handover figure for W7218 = 24.3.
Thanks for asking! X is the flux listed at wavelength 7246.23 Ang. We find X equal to 25.4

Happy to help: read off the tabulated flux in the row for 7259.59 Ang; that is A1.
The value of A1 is 27.5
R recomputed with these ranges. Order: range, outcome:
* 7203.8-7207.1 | 24.4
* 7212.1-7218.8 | 25.2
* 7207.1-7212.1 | 25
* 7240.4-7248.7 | 26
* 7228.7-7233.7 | 26.3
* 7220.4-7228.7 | 26.6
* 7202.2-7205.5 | 26.4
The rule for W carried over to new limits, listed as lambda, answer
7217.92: 26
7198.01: 25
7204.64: 24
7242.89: 28.7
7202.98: 28.9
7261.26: 25.5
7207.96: 26.2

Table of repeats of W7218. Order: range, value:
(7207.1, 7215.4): 23.3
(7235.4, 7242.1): 25.8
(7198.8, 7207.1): 24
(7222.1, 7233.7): 26.1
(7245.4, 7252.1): 24.7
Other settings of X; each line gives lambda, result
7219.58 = 24.3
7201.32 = 26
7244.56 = 24.5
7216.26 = 25.3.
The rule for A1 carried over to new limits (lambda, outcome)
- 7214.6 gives 26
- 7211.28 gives 23.8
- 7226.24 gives 26.9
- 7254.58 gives 25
